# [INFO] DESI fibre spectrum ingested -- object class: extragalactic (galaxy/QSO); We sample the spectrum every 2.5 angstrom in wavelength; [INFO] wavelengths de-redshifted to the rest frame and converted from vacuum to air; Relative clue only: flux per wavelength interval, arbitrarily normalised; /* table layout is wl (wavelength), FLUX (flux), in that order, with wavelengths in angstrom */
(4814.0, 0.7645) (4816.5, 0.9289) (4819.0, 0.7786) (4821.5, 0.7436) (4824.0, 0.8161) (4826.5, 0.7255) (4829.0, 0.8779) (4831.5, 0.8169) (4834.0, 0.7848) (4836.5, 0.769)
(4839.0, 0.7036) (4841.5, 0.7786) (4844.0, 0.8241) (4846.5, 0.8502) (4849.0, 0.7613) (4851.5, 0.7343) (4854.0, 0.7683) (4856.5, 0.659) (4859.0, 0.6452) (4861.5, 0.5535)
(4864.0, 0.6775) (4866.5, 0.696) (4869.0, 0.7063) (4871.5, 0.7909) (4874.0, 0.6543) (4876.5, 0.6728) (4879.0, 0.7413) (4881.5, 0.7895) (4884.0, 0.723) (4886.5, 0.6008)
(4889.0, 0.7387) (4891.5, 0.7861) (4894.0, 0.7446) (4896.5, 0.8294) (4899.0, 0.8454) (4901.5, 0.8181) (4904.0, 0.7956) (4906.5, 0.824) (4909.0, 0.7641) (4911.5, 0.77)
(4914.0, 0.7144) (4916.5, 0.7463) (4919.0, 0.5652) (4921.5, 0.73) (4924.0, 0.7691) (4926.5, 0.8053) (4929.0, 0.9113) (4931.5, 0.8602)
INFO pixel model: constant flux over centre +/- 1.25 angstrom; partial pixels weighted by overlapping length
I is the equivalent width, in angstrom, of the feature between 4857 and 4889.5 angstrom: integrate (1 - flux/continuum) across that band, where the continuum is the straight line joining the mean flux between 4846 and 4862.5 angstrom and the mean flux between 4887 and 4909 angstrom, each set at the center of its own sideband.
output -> 2.3 angstrom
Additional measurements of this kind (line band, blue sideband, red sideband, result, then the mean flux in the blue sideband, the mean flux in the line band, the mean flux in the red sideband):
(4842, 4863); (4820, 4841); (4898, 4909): 1.7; 0.78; 0.726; 0.814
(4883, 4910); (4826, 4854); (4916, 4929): -0.6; 0.785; 0.77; 0.74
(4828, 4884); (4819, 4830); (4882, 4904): 2.8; 0.787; 0.738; 0.764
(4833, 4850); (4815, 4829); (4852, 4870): -1.0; 0.805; 0.782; 0.674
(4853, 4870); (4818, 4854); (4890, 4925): 2.3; 0.783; 0.67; 0.764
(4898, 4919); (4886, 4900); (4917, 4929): -0.5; 0.764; 0.771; 0.739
